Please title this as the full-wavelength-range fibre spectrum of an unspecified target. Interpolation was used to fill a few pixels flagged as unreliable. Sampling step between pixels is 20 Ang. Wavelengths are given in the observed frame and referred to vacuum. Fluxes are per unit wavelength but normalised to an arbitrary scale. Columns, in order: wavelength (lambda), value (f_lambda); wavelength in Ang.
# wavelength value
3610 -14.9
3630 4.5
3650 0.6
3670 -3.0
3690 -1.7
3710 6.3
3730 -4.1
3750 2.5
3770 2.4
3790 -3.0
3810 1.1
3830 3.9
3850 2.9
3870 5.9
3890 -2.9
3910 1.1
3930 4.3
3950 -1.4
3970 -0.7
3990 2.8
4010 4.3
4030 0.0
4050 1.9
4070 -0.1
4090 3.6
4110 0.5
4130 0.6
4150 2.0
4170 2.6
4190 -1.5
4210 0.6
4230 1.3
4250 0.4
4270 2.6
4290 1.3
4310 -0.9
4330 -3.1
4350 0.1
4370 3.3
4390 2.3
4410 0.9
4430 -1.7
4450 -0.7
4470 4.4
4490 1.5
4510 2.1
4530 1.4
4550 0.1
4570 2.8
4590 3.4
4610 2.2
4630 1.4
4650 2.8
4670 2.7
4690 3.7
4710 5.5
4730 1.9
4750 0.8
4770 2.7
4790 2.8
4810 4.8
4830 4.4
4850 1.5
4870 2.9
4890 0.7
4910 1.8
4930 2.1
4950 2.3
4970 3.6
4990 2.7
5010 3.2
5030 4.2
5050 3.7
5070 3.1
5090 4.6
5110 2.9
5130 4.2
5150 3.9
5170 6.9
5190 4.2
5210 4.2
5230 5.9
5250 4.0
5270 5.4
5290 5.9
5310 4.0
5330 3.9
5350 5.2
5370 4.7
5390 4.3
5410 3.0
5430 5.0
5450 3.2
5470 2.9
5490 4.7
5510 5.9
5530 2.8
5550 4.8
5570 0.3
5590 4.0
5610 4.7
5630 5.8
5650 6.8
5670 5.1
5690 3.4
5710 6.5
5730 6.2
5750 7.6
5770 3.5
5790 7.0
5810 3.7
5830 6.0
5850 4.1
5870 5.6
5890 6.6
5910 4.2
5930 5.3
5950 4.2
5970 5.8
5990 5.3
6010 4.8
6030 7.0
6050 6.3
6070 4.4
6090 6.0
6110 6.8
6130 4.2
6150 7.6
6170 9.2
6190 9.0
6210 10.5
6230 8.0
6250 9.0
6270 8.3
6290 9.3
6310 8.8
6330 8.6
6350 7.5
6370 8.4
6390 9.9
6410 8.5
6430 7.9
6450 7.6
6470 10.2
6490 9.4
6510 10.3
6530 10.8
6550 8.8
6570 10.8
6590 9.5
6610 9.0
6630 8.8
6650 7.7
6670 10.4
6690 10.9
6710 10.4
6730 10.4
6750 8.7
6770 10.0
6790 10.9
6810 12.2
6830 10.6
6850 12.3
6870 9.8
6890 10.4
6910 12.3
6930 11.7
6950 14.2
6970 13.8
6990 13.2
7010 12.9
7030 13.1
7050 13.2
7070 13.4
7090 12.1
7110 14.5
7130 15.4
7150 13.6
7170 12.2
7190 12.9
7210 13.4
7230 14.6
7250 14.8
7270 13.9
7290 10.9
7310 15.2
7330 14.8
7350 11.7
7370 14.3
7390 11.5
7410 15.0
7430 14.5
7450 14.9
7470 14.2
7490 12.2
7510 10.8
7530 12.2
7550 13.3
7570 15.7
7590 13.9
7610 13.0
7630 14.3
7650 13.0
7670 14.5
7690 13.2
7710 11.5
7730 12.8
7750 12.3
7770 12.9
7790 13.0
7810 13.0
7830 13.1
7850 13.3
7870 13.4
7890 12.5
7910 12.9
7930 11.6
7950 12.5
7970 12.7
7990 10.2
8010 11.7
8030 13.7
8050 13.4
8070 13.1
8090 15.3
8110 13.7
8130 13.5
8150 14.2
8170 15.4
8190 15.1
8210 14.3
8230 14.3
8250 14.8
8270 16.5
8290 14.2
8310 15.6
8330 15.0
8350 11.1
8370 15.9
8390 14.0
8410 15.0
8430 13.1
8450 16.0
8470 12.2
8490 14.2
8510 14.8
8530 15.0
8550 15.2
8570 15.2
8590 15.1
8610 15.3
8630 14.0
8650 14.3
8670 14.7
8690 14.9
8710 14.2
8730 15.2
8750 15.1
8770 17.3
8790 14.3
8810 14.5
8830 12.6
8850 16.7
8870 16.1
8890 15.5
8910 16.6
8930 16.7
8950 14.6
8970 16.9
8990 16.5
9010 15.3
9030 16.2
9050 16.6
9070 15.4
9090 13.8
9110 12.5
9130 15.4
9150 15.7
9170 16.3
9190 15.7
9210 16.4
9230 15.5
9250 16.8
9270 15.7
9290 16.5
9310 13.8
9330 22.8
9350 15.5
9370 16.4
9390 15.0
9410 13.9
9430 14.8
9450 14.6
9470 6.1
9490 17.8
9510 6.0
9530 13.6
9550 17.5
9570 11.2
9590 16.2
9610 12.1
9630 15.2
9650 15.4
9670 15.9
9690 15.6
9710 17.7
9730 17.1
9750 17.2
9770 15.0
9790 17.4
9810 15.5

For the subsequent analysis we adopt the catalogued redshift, 0.543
